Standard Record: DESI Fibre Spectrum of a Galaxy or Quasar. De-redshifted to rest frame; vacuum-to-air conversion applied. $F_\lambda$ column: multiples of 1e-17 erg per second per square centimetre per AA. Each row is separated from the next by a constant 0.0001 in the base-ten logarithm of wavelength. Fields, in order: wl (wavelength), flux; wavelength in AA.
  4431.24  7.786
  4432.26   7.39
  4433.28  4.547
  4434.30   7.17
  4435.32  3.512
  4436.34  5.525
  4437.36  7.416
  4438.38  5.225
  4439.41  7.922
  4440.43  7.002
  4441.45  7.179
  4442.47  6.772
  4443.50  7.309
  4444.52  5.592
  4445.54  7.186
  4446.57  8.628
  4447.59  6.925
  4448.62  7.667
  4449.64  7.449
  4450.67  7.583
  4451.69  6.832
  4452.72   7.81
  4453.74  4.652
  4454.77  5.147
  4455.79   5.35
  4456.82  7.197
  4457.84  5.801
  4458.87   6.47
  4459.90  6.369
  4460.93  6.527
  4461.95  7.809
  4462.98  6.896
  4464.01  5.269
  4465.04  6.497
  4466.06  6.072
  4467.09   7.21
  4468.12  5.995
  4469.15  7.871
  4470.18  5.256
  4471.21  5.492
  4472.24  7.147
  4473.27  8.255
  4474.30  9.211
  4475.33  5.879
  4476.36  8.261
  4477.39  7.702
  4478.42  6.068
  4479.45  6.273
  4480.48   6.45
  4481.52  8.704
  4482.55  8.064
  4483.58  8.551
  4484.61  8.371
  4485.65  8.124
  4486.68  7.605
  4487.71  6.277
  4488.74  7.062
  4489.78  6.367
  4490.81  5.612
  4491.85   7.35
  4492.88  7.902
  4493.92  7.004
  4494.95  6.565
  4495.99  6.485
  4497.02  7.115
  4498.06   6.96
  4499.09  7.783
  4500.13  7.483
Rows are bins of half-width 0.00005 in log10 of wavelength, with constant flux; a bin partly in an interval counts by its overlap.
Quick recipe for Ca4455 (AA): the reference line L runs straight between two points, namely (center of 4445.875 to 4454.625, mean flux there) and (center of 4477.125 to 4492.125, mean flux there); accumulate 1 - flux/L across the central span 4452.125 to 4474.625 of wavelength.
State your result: 1.9 AA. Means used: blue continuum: 7.1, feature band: 6.54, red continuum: 7.23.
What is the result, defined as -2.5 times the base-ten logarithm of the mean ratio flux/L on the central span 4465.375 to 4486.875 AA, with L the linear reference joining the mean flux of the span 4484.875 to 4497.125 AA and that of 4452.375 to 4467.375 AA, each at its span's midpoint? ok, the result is -0.09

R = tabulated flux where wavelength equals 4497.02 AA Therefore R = 7.115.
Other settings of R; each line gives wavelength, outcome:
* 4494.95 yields 6.565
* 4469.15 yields 7.871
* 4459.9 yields 6.369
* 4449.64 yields 7.449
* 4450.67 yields 7.583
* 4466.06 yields 6.072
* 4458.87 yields 6.47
